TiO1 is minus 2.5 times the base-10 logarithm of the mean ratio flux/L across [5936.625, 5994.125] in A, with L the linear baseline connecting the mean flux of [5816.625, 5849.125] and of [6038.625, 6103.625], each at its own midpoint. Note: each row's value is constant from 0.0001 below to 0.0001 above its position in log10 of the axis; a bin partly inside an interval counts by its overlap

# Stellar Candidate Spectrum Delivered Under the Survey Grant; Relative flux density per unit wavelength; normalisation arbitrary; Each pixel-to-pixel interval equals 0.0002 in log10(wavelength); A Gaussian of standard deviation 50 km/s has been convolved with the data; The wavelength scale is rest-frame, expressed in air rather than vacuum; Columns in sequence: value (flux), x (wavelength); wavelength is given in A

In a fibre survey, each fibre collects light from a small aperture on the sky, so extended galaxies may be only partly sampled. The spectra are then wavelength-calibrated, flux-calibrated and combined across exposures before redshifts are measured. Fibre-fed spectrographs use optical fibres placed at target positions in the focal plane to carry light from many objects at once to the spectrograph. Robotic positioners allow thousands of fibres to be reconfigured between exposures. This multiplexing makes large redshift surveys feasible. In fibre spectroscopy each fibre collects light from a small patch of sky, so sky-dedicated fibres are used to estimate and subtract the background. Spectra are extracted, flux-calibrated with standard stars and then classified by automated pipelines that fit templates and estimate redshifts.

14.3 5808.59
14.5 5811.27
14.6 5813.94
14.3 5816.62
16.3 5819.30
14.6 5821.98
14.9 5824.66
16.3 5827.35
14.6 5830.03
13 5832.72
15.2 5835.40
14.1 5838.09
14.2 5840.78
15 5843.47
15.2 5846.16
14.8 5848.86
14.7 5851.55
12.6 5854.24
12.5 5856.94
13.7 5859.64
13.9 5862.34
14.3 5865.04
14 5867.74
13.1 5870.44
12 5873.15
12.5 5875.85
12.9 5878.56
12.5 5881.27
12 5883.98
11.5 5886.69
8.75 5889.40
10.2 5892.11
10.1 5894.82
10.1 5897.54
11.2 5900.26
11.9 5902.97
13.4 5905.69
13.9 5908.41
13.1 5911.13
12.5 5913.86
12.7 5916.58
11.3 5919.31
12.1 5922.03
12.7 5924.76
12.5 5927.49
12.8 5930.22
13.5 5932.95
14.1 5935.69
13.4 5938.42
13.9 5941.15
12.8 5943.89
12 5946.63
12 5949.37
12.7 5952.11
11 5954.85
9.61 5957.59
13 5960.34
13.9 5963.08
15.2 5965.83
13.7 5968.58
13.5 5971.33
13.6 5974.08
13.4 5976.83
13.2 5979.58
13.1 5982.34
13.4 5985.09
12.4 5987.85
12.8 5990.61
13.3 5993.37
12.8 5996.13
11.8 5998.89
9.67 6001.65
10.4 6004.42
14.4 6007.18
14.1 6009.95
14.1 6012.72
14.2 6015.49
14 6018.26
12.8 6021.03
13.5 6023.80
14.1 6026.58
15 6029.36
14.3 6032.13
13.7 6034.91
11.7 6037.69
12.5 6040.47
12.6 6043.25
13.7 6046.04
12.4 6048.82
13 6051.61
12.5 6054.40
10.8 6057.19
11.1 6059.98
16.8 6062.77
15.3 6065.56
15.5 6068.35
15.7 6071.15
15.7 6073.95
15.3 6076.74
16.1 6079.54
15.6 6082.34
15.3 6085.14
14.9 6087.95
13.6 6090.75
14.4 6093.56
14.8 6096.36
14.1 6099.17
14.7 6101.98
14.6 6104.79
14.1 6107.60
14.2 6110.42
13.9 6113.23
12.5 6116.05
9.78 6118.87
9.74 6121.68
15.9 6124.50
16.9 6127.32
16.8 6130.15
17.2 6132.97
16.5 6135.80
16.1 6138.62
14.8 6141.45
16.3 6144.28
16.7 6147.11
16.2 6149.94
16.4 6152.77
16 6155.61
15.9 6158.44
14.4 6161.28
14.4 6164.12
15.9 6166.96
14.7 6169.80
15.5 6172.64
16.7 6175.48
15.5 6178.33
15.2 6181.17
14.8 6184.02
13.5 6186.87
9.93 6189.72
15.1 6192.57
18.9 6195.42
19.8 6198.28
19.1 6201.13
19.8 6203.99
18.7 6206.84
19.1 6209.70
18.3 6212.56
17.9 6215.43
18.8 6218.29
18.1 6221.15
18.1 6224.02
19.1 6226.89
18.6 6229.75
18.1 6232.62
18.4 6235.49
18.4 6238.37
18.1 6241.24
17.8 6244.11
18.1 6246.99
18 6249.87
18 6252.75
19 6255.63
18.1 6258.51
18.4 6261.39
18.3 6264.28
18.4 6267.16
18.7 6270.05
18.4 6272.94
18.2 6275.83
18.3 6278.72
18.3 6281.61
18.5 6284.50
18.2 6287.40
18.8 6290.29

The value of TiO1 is 0.12 mag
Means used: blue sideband 14.8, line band 13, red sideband 14.2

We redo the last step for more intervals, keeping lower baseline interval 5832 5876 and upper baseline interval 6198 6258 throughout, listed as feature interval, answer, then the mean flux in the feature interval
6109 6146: 0.18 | 14.7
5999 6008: 0.35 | 11.4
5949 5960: 0.30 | 11.4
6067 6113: 0.13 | 14.9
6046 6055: 0.26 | 12.8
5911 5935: 0.17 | 12.6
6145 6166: 0.12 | 15.7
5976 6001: 0.21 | 12.8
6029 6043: 0.21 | 13.3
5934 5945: 0.10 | 13.6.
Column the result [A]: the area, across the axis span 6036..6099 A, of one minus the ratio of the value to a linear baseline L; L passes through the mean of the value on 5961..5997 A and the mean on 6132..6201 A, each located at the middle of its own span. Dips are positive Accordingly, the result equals 2.0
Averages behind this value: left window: 13.4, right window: 15.7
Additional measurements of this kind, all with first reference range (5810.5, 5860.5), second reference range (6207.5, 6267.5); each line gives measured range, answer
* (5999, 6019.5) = 4.1 A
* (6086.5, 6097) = 1.6 A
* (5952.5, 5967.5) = 3.0 A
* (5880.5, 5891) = 2.7 A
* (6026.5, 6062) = 7.7 A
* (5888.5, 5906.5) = 5.1 A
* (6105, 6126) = 5.1 A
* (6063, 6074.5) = 0.7 A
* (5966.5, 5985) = 2.7 A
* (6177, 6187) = 1.6 A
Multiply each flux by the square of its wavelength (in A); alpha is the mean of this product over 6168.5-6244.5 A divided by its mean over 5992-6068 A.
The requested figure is 1.39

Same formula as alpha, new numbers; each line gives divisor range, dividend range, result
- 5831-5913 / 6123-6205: 1.37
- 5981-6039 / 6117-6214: 1.27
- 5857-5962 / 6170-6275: 1.58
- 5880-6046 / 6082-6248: 1.35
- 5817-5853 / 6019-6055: 0.96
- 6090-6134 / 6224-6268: 1.35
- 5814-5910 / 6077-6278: 1.37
